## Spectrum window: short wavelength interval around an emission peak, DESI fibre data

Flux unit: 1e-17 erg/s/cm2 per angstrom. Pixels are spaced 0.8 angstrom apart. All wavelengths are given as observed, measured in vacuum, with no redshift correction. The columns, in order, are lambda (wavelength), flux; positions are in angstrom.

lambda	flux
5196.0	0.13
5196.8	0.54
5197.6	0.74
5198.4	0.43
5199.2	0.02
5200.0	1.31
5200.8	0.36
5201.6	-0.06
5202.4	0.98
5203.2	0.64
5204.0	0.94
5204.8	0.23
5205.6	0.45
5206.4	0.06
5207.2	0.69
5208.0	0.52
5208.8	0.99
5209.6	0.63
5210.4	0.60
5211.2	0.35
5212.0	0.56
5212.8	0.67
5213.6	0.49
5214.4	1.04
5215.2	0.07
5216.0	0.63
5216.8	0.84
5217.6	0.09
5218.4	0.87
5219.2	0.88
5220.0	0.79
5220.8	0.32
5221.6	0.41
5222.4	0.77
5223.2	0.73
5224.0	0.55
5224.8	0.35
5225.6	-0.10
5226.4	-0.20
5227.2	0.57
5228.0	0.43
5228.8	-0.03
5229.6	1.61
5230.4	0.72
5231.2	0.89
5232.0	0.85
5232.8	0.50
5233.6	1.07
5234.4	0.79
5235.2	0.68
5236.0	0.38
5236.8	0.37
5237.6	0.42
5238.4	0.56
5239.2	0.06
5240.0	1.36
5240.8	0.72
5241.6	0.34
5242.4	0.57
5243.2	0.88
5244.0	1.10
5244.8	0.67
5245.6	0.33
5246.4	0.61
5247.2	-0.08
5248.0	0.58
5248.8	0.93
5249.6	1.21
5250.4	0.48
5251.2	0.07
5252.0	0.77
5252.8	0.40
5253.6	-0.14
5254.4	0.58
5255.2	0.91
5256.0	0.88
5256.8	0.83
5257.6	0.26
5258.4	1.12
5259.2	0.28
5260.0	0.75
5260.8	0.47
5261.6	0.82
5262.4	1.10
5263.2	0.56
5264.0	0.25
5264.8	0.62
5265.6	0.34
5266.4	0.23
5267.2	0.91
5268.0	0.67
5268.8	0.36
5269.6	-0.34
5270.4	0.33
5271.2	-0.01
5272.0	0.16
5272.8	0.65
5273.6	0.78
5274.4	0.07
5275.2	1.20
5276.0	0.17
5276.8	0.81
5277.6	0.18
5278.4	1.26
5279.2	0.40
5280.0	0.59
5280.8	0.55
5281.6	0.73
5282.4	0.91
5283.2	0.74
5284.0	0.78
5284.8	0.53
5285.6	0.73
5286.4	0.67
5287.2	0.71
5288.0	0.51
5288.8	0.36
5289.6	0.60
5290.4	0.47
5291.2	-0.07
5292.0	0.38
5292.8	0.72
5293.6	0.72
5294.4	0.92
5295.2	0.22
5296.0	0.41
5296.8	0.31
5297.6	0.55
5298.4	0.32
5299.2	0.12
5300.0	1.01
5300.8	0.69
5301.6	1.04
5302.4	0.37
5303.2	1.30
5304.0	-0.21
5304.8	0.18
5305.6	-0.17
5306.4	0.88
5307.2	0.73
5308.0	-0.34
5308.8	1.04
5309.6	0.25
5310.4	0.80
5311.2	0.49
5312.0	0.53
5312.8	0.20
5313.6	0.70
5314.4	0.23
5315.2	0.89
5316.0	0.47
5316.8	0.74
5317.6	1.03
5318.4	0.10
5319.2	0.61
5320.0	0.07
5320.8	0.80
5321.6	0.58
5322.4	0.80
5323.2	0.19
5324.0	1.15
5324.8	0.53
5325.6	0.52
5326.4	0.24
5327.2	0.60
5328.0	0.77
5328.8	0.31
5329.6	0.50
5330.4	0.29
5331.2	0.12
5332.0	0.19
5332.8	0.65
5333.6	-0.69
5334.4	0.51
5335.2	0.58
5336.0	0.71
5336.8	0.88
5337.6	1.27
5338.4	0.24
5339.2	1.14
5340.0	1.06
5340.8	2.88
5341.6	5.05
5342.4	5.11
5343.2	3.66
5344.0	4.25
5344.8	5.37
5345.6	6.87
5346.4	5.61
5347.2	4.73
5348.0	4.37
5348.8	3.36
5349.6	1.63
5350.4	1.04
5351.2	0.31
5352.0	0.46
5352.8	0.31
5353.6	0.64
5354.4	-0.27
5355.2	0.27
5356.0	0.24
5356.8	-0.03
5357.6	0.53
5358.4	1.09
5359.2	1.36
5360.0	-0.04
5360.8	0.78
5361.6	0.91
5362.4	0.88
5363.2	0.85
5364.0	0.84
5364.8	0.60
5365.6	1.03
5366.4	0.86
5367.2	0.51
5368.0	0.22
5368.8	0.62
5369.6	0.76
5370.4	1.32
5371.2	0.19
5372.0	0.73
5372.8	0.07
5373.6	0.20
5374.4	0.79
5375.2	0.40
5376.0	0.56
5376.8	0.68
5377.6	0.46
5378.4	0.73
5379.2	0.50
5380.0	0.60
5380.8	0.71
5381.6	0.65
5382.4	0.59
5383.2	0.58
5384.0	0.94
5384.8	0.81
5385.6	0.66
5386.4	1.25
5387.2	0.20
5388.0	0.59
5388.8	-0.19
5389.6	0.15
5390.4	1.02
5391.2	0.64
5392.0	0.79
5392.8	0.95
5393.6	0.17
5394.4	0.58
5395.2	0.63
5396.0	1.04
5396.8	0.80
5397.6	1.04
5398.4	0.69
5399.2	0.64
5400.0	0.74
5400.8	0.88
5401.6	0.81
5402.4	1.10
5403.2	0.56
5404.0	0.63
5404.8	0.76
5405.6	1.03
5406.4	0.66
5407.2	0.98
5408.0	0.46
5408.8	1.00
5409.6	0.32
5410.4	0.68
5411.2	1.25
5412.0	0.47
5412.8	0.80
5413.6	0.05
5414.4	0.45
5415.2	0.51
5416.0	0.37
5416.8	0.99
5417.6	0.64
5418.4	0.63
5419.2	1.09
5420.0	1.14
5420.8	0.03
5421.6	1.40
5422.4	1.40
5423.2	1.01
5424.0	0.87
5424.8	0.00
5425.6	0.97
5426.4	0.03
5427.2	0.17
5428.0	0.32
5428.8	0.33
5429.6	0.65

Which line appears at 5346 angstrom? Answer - [O II]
